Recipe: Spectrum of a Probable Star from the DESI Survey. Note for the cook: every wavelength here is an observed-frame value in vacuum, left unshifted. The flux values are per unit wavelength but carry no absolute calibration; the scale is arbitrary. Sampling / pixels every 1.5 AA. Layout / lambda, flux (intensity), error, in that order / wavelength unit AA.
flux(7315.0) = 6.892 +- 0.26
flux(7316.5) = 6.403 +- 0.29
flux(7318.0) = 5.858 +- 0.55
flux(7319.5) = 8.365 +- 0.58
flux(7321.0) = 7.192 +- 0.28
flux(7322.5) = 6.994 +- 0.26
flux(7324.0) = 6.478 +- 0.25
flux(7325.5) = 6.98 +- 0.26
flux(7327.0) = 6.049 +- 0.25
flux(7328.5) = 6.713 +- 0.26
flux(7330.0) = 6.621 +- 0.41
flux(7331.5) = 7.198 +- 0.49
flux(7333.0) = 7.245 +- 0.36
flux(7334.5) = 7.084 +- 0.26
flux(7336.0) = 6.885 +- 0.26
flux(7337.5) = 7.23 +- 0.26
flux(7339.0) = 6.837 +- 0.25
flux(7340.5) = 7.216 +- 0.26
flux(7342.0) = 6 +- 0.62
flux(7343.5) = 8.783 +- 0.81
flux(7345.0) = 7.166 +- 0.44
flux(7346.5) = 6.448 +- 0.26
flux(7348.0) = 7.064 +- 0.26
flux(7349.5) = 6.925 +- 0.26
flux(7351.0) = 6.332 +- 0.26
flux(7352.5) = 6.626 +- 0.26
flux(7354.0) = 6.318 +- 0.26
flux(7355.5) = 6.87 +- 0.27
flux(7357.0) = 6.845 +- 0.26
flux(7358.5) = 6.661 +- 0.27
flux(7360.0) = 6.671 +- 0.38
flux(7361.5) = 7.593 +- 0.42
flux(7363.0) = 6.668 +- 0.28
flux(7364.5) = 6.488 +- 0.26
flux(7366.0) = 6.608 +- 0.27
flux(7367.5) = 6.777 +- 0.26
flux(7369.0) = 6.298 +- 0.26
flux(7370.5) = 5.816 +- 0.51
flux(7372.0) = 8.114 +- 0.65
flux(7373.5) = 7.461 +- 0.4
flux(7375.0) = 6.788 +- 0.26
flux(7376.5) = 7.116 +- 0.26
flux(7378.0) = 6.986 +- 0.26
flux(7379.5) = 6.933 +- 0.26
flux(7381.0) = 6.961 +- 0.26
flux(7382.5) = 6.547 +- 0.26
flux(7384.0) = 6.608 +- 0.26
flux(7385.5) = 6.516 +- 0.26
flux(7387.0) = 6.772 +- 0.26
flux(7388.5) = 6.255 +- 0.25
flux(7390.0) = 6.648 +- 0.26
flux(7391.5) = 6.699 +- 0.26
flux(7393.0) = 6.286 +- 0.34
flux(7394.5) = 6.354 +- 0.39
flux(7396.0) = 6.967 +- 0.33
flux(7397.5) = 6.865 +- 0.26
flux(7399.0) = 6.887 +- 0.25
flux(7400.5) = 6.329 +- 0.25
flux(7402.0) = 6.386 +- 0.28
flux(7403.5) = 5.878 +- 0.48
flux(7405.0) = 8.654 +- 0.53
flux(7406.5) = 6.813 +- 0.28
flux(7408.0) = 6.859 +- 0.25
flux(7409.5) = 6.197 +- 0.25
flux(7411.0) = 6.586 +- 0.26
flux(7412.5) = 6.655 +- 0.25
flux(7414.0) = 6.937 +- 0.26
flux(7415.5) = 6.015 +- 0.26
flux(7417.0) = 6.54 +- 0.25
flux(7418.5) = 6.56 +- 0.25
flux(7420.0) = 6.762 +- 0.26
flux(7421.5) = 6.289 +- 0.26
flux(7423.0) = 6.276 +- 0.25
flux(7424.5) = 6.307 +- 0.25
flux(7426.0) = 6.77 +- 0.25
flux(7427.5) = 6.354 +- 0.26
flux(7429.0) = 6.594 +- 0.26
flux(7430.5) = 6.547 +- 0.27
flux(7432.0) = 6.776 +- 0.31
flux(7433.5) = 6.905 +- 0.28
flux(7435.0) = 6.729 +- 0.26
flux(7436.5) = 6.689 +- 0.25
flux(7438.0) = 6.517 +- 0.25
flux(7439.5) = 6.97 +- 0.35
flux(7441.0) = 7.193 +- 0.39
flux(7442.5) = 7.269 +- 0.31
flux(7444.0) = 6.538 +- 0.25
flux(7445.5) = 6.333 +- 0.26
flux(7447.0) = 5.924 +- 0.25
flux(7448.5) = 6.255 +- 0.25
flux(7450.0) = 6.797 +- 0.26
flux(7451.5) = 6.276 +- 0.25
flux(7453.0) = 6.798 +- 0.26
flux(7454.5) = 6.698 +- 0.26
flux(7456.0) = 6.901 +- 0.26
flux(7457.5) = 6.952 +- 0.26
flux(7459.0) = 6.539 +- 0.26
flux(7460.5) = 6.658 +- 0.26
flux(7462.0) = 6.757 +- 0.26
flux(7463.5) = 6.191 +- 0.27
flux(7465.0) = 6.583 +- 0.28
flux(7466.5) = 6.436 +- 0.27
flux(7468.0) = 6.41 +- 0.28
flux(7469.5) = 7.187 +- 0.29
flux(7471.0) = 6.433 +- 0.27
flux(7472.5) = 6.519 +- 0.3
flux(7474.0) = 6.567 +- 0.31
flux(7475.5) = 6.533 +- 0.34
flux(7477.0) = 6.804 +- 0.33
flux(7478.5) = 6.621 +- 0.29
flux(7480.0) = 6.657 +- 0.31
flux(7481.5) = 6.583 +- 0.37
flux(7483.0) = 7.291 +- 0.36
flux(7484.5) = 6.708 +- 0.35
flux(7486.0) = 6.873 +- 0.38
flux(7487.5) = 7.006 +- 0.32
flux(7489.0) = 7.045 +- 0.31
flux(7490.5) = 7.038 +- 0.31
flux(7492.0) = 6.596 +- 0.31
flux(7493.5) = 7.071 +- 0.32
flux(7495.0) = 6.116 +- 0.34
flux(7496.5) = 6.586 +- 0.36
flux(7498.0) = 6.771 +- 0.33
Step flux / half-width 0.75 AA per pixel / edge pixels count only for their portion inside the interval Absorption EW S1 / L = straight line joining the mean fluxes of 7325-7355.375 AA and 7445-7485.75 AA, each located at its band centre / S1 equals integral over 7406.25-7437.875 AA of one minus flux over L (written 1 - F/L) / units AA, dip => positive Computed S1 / 0.63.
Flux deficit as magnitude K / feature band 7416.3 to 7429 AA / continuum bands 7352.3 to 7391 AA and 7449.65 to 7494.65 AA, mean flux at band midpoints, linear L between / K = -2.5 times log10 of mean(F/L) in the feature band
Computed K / 0.04 mag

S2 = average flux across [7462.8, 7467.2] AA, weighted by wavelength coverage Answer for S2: 6.41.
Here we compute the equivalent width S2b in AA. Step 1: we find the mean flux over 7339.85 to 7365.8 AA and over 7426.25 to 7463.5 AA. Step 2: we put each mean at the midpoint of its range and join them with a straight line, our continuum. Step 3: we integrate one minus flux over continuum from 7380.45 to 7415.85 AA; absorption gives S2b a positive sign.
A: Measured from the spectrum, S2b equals 0.52 AA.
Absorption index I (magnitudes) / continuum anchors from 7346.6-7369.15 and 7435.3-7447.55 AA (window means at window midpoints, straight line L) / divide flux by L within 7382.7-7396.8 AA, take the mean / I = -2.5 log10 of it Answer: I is 0.023 mag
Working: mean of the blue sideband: 6.72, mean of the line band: 6.57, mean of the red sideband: 6.69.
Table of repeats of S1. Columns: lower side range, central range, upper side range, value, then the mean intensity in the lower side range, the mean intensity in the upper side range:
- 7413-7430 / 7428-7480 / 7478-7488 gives 0.17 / 6.49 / 6.82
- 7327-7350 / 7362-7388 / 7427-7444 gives 0.44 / 7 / 6.77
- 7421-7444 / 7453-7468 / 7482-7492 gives 0.41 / 6.68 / 6.95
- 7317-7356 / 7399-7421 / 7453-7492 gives 0.46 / 6.9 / 6.72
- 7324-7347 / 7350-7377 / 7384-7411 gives 0.17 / 6.95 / 6.66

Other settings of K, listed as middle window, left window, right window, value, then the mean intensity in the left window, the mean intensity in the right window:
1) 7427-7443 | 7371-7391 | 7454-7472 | -0.008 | 6.88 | 6.64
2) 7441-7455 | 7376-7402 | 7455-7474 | 0.011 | 6.68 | 6.63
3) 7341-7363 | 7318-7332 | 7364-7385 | -0.003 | 6.89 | 6.82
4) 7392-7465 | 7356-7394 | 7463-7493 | 0.017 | 6.76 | 6.71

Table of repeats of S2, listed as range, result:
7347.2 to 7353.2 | 6.74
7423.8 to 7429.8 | 6.51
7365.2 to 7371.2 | 6.38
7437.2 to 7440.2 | 6.74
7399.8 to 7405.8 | 6.82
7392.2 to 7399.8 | 6.67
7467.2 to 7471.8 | 6.67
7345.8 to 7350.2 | 6.82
